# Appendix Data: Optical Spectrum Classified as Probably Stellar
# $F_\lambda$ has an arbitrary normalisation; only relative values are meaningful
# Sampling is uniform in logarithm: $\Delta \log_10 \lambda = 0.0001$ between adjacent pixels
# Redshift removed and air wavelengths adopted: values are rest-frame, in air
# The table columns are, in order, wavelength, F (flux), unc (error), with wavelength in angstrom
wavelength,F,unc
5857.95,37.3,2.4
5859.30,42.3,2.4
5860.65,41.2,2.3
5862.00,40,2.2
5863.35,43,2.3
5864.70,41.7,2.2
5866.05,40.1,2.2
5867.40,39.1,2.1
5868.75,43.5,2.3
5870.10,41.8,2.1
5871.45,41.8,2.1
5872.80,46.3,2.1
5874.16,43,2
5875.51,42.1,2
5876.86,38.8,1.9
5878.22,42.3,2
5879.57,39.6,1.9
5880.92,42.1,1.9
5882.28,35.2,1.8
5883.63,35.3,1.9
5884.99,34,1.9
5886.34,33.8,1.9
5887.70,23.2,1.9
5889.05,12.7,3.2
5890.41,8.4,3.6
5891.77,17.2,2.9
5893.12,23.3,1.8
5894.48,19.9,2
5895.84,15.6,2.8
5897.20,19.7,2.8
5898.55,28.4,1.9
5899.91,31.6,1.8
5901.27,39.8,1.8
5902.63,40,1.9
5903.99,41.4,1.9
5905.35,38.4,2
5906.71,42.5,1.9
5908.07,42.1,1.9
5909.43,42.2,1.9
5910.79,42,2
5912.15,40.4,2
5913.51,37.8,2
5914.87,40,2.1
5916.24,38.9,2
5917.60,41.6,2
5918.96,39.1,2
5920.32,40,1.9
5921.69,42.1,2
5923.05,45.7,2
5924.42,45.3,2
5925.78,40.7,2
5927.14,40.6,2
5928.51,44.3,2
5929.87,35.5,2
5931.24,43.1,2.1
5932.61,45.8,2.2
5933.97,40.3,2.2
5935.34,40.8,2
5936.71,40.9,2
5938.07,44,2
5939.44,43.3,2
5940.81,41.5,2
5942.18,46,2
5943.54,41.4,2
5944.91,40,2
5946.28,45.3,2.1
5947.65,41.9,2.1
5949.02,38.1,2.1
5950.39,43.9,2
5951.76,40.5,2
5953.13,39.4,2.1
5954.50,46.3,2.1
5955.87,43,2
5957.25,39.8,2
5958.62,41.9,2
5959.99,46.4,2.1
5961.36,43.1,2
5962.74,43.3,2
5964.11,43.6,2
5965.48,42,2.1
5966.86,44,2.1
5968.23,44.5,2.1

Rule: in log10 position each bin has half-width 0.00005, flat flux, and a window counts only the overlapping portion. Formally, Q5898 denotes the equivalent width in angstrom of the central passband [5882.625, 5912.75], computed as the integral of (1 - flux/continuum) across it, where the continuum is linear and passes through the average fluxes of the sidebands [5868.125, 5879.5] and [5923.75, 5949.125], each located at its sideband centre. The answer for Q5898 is 8.3 angstrom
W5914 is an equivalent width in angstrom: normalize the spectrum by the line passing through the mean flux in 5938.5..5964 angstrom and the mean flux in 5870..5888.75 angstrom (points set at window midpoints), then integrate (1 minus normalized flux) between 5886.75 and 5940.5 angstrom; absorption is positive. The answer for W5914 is 5.86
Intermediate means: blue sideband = 37.9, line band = 35.9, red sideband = 42.5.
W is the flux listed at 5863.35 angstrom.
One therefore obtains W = 43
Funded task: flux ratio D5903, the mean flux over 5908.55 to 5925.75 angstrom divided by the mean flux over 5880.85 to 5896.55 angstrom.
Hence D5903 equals 1.69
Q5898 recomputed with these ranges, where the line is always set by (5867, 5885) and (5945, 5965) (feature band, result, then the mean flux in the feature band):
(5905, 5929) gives 0.2 angstrom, 41.3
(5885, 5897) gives 6.1 angstrom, 20.1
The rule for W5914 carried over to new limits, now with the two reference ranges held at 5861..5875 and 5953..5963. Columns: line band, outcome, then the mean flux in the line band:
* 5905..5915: 0.4 angstrom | 40.8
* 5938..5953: 0.3 angstrom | 42.2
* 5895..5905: 2.7 angstrom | 31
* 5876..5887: 1.2 angstrom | 37.7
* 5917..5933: 0.3 angstrom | 41.9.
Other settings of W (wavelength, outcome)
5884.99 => 34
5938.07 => 44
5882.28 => 35.2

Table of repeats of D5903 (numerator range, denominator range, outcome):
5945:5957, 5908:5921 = 1.04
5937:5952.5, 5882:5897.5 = 1.84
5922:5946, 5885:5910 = 1.46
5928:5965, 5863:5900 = 1.29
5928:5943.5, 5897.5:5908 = 1.14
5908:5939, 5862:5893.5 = 1.17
